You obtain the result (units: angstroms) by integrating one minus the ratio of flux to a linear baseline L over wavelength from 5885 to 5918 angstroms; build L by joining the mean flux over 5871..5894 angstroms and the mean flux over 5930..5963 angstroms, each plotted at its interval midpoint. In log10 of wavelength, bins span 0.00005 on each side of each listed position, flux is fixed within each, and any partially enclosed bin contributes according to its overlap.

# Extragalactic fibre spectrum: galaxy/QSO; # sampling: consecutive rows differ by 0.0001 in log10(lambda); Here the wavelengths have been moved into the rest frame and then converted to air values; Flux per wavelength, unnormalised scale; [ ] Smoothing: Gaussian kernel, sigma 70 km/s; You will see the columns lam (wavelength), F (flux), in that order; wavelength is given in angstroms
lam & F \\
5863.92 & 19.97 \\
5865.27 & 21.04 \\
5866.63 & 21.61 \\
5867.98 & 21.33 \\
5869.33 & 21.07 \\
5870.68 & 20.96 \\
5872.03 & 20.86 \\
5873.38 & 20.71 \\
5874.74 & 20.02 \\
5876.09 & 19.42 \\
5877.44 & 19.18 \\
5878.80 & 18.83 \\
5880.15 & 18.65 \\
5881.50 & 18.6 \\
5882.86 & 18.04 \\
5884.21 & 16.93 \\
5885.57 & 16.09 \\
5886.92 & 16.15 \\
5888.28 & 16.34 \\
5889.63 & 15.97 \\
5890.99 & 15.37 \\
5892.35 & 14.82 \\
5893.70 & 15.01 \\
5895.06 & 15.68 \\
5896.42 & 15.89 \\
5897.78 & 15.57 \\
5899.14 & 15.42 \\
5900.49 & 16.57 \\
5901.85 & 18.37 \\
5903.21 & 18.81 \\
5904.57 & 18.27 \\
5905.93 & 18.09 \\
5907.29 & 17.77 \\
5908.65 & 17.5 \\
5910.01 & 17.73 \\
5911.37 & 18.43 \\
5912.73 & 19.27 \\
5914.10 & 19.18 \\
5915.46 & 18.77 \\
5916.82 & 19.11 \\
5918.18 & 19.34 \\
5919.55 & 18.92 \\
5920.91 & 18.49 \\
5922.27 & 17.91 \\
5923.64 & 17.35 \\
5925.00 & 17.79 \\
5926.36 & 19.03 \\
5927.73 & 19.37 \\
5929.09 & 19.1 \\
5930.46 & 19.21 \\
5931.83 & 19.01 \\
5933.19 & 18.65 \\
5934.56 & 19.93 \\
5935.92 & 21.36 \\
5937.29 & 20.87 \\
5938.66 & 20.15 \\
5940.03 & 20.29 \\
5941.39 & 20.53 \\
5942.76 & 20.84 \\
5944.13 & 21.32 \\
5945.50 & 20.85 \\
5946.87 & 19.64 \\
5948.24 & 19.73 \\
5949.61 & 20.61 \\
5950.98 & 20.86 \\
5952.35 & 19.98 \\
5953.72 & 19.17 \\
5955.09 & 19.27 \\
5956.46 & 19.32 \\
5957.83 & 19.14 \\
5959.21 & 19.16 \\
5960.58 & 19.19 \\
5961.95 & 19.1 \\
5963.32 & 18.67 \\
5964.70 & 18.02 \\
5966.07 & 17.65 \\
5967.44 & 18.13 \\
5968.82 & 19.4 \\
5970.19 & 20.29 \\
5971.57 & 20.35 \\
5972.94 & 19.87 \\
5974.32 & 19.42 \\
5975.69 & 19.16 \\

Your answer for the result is 2.4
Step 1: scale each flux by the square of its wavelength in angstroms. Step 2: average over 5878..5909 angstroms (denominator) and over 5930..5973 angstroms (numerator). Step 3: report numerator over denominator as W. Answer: 1.2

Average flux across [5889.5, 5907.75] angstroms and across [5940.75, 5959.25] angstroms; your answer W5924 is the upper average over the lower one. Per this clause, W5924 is 1.2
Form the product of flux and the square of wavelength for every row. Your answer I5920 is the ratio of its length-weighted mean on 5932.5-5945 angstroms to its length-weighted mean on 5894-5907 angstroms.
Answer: 1.22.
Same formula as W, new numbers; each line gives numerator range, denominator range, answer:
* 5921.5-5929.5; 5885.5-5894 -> 1.19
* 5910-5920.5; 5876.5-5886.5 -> 1.06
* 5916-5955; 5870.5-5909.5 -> 1.14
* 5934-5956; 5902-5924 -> 1.11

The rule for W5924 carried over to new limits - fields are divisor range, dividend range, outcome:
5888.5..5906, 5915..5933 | 1.14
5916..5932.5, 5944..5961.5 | 1.06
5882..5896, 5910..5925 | 1.16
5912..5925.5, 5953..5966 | 1.02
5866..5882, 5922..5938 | 0.95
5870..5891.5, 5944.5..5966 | 1.07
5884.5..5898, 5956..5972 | 1.21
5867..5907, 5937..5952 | 1.15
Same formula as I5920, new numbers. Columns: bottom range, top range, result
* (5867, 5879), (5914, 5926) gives 0.93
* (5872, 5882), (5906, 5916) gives 0.95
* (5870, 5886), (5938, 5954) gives 1.09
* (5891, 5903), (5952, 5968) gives 1.21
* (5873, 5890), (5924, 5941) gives 1.10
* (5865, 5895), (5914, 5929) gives 1.03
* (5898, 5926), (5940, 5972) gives 1.10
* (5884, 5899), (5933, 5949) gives 1.32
